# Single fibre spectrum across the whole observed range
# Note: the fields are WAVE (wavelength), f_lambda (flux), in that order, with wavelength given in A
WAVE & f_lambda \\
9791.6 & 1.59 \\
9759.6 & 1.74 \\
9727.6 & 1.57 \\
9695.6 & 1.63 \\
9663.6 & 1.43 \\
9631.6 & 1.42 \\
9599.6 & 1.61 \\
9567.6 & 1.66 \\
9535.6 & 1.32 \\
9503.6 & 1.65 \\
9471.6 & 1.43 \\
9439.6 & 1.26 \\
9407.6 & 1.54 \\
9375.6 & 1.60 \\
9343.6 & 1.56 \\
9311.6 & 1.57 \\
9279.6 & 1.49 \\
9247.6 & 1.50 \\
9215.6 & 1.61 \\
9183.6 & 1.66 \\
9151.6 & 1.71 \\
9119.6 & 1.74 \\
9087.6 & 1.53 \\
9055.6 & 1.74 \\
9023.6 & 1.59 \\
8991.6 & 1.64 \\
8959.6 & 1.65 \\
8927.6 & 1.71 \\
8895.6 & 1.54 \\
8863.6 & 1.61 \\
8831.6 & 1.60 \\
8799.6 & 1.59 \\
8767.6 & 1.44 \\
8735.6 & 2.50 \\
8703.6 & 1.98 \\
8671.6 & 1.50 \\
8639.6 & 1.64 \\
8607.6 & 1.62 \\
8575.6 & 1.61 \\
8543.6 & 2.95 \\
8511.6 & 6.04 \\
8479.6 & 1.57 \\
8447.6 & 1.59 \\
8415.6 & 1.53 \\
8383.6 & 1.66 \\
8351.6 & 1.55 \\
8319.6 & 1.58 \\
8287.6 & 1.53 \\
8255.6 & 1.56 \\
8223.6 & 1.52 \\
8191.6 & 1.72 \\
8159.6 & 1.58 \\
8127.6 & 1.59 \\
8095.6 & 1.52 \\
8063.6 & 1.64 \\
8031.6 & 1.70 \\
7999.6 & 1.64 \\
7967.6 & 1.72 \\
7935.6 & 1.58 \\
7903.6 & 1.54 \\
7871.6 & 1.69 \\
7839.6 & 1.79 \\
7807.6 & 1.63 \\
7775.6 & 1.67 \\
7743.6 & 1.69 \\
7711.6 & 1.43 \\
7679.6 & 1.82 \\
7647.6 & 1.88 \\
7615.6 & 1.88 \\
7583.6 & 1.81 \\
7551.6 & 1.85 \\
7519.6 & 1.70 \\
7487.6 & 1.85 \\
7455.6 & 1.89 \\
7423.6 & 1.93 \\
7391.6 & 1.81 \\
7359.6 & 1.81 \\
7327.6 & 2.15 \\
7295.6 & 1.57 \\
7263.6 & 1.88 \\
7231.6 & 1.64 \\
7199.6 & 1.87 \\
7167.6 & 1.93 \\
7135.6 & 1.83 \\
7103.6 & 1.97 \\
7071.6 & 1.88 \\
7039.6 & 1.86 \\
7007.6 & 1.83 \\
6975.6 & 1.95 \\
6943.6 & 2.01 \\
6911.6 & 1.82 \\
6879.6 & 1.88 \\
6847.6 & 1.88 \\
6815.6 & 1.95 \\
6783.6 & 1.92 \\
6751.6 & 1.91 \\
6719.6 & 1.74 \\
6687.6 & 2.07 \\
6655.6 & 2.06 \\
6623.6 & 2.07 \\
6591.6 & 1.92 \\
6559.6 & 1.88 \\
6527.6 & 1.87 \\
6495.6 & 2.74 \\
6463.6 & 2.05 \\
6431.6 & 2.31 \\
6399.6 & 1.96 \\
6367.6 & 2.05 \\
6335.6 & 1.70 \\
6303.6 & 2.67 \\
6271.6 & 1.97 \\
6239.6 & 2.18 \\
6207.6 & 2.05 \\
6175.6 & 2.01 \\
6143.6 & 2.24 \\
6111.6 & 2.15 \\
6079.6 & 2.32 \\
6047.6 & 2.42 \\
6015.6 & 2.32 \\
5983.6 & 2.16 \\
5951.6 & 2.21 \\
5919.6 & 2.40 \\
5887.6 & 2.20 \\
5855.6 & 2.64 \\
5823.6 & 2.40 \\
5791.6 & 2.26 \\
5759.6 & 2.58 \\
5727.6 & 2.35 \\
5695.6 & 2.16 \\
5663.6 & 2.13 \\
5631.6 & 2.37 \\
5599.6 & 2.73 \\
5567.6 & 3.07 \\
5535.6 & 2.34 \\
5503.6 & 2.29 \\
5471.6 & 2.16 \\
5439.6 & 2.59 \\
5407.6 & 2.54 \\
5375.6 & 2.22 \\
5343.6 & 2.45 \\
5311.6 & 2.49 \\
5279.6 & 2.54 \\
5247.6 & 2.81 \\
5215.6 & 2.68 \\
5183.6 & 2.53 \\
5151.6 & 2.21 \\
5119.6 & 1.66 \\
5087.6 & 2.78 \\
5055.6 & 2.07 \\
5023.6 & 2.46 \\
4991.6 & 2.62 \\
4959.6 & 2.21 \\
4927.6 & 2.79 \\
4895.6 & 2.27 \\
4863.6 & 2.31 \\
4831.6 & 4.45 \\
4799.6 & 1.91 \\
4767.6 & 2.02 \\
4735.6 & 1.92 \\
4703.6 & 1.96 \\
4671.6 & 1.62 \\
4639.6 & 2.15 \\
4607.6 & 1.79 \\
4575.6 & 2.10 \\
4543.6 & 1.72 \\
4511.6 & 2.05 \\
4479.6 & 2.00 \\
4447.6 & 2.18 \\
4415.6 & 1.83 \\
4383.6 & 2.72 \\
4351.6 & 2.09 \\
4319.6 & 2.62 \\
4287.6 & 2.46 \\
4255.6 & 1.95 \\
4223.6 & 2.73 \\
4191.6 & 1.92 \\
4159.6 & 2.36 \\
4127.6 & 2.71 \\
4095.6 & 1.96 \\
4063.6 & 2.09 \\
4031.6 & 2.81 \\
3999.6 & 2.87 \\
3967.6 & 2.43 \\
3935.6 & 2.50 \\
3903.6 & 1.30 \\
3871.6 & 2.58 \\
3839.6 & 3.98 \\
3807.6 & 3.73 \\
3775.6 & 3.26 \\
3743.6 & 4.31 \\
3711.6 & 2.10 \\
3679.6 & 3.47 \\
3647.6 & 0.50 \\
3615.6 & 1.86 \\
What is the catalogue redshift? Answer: 0.298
